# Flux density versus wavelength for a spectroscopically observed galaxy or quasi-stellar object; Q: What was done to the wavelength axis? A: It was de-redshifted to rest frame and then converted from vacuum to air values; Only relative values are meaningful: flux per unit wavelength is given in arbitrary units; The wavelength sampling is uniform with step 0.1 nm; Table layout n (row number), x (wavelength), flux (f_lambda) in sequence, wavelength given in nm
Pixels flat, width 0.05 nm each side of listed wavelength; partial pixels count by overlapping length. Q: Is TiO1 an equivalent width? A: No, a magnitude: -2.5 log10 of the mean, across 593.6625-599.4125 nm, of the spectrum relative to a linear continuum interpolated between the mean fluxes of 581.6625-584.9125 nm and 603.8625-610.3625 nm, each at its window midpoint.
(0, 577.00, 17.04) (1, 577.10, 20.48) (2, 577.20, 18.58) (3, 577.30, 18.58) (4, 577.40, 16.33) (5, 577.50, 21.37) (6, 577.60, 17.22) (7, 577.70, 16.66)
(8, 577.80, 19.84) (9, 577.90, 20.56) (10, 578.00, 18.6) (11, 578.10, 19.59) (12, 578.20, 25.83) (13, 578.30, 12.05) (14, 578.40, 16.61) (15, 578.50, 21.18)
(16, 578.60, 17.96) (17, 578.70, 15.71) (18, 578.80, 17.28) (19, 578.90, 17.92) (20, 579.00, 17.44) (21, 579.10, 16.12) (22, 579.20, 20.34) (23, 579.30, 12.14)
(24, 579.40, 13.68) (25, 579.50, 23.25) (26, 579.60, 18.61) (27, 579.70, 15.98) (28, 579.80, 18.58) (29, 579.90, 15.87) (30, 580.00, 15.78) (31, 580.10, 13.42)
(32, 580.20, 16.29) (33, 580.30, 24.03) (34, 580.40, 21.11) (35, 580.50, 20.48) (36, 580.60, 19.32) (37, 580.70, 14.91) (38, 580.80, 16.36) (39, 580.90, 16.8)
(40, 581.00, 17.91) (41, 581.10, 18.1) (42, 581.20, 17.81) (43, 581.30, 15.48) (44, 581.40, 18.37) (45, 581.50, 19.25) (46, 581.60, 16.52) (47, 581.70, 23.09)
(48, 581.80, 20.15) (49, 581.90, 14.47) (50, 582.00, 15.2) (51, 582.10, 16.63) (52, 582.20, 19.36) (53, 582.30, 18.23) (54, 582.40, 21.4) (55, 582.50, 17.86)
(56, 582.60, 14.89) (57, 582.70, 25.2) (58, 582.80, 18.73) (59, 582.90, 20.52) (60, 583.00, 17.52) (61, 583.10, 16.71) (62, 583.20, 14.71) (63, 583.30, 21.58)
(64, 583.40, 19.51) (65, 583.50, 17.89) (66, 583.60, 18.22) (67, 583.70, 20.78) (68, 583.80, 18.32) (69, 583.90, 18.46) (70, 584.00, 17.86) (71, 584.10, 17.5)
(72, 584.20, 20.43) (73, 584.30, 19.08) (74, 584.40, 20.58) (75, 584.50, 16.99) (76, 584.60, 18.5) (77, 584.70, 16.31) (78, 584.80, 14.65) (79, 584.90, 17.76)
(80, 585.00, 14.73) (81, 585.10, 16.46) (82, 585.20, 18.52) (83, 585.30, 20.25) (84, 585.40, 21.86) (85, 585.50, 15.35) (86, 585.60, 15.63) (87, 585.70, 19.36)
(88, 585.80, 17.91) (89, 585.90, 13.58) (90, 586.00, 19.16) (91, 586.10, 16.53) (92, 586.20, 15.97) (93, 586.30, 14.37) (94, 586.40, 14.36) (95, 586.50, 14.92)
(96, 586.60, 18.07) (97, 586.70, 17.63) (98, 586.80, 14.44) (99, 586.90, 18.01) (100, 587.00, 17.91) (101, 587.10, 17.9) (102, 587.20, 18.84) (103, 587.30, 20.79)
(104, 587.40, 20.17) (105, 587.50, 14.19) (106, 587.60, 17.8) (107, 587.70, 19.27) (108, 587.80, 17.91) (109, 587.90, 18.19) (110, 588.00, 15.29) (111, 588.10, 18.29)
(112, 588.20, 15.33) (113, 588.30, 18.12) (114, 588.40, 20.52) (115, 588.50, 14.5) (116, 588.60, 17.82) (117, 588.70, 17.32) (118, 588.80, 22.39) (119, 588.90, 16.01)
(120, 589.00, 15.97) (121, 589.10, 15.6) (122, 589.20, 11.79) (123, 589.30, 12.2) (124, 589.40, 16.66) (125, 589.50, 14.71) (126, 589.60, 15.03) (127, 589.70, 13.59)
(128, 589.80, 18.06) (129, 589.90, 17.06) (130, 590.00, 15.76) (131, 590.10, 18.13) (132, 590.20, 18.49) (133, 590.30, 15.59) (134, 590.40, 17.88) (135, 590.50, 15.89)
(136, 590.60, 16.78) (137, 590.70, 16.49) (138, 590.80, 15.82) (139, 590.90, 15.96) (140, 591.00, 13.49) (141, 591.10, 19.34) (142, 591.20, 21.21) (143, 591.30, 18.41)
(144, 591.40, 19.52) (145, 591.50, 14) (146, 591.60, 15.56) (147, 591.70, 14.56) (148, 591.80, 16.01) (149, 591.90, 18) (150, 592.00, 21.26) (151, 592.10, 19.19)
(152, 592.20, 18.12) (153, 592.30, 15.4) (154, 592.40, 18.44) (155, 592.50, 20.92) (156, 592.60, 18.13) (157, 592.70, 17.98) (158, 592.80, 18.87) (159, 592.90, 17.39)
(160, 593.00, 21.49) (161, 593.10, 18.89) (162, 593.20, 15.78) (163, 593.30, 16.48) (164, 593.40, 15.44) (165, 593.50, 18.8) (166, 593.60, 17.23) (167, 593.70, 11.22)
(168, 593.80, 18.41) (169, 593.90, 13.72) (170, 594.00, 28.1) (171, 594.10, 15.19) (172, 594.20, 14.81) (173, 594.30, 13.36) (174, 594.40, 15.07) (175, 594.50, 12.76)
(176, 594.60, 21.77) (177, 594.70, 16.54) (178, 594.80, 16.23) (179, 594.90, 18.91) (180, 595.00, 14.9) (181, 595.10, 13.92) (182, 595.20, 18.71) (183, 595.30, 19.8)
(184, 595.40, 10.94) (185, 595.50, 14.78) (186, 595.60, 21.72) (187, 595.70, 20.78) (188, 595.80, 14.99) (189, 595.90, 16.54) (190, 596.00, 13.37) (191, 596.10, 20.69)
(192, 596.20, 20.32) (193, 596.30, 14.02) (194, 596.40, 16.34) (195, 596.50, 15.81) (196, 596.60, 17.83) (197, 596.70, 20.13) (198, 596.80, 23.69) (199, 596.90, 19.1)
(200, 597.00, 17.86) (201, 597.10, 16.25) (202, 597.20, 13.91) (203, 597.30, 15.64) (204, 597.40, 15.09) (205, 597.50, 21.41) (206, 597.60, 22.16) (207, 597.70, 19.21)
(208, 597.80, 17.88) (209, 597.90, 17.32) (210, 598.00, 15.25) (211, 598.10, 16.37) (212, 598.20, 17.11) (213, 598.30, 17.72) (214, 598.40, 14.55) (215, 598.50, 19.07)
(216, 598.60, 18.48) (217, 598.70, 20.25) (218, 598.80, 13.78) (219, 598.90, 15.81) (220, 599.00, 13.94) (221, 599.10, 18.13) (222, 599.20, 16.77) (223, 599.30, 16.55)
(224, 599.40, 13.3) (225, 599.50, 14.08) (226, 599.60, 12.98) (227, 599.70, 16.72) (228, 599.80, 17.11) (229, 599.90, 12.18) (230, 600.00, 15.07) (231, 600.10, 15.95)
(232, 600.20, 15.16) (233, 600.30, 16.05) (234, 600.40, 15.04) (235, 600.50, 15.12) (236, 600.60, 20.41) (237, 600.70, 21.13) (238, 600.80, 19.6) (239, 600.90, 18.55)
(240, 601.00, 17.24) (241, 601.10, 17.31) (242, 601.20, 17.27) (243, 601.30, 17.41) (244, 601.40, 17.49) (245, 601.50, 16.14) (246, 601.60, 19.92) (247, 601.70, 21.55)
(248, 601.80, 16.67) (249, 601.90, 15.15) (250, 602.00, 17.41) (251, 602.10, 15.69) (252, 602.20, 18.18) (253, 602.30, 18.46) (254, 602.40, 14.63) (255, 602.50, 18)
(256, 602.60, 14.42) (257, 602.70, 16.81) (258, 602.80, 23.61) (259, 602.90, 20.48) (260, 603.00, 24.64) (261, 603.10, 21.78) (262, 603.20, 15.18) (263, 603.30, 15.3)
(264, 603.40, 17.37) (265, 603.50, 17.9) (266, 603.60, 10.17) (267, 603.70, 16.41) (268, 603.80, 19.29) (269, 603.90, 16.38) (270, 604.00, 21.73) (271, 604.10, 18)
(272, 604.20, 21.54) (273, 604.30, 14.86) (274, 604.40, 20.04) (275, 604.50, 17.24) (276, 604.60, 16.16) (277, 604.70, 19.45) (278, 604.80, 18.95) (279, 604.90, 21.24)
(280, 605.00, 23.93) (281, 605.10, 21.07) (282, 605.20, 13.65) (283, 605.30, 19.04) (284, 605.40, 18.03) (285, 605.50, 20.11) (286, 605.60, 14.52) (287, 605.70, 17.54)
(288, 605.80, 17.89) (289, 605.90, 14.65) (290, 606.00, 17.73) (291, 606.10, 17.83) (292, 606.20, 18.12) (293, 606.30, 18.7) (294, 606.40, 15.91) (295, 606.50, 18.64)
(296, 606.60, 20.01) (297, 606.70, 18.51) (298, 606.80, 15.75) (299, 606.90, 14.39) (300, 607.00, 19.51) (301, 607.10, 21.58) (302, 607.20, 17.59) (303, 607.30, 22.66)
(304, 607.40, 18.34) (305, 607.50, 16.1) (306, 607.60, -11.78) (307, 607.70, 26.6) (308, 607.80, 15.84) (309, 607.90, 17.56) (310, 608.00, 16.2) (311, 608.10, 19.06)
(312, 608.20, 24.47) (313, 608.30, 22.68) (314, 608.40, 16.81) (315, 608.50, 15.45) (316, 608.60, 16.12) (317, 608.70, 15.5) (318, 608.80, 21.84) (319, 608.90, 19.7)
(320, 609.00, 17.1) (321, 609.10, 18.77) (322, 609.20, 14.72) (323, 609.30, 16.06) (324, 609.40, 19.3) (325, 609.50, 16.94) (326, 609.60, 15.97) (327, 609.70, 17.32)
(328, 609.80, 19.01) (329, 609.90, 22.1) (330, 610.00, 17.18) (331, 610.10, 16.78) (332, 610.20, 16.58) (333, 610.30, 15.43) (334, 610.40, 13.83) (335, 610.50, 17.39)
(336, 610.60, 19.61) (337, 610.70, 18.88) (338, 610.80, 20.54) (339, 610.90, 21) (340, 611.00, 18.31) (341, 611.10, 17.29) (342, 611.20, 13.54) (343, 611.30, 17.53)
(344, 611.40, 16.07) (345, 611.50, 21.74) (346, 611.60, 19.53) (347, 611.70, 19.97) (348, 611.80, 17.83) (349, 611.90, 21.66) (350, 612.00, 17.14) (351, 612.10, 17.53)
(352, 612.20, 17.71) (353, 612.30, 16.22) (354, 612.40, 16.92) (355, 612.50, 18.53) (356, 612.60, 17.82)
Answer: 0.062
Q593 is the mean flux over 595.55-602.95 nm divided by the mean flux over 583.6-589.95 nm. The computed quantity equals 1.0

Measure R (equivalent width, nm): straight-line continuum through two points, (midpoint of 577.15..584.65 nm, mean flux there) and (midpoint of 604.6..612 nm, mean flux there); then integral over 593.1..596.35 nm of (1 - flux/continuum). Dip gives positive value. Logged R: 0.23 nm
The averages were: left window 18.2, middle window 16.8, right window 17.9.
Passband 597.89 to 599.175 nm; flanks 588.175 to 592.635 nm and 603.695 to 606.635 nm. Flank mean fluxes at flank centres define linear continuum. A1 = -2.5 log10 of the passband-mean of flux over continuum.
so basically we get 0.06 mag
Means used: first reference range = 16.9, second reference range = 18.3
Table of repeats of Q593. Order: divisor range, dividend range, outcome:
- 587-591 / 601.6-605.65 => 1.08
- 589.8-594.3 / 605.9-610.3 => 1.01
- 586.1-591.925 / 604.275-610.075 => 1.06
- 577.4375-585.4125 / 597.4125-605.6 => 0.97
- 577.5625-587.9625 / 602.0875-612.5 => 1.00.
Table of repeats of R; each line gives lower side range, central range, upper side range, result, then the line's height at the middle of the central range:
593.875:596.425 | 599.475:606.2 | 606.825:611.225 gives -0.14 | 17.2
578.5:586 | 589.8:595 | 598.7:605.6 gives 0.13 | 17.7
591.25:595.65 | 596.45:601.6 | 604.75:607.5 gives 0.18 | 17.7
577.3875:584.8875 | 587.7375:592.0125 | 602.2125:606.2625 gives 0.33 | 18.1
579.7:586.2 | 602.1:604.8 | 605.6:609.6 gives -0.07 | 17.5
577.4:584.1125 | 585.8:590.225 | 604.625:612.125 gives 0.32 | 18.1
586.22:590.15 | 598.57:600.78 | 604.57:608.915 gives 0.16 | 17.4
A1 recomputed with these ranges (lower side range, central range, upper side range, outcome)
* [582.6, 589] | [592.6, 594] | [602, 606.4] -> 0.025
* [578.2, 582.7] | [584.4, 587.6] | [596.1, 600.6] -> 0.017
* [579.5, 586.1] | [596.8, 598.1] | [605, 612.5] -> 0.006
